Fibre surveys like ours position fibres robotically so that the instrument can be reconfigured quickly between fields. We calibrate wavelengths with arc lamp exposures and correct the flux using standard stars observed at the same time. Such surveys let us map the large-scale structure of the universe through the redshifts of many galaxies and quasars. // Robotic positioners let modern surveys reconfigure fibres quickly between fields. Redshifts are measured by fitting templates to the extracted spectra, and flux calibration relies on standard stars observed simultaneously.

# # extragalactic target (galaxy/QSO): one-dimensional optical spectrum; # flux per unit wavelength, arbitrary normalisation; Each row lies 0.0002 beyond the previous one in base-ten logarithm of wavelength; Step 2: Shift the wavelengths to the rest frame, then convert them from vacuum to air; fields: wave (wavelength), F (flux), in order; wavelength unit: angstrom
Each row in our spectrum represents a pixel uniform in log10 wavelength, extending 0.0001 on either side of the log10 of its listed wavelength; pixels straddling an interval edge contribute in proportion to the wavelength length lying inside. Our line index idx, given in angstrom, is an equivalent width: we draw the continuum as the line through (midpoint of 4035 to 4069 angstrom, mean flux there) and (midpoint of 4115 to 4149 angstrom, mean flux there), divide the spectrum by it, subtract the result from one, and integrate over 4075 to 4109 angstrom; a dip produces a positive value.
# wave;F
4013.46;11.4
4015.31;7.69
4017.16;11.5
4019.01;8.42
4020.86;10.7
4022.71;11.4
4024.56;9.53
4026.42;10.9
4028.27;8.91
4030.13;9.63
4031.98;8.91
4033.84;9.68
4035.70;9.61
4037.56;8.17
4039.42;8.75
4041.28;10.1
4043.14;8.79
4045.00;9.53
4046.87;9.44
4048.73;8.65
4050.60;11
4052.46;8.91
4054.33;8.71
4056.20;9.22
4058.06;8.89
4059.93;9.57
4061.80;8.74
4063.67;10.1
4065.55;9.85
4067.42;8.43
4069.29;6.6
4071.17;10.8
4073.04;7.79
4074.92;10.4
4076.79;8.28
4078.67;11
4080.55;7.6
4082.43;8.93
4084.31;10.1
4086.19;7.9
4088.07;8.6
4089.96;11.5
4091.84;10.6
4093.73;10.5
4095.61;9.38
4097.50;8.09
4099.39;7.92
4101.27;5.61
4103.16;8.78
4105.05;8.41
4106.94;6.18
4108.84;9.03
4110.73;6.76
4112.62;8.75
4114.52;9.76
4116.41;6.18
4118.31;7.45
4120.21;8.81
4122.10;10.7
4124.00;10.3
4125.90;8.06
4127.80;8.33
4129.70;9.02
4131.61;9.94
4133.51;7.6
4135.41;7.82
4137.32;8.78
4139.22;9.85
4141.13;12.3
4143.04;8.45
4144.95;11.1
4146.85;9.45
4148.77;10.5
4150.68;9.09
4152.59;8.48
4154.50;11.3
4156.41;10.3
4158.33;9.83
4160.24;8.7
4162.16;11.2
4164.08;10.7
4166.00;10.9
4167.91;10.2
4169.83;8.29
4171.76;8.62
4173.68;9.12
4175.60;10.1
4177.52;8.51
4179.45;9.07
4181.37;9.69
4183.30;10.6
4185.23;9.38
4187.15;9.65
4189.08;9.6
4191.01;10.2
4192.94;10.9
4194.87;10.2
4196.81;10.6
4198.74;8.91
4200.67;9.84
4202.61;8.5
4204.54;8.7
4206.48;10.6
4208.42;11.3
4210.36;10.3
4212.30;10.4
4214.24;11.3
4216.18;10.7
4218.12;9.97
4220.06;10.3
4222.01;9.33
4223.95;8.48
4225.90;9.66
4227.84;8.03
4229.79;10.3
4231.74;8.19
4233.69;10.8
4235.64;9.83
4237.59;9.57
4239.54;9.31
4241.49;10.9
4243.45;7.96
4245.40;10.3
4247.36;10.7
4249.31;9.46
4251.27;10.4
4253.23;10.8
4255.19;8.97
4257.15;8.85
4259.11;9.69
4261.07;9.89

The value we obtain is 1.2 angstrom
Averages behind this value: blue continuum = 9.2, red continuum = 9.13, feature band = 8.83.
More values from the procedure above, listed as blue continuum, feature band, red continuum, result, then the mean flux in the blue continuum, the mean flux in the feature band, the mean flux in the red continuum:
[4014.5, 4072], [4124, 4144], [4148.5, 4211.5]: 1.22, 9.39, 9.07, 9.81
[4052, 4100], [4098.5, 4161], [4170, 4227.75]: 3.59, 9.18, 8.9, 9.76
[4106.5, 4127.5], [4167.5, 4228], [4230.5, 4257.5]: -3.14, 8.41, 9.74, 9.74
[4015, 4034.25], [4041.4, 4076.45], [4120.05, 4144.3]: 1.63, 9.82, 9.2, 9.27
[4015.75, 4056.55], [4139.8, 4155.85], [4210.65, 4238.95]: -0.66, 9.55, 10.1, 9.78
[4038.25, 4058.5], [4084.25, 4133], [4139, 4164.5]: 5.29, 9.27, 8.68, 10.1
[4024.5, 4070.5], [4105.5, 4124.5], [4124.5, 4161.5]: 2.09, 9.23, 8.35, 9.44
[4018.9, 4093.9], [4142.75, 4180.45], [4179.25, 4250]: -0.12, 9.39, 9.72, 9.84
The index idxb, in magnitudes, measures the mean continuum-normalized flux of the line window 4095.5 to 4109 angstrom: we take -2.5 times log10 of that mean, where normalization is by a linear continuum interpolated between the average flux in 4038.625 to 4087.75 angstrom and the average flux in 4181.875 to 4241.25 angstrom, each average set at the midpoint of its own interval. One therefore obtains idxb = 0.20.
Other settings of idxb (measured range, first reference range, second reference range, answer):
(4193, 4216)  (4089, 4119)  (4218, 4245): -0.10 mag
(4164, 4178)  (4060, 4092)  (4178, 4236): 0.02 mag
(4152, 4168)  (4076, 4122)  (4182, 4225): -0.09 mag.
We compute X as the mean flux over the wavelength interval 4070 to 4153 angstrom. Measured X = 8.97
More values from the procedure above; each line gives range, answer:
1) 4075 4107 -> 8.9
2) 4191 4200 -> 10.1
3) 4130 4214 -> 9.77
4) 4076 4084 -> 9.05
